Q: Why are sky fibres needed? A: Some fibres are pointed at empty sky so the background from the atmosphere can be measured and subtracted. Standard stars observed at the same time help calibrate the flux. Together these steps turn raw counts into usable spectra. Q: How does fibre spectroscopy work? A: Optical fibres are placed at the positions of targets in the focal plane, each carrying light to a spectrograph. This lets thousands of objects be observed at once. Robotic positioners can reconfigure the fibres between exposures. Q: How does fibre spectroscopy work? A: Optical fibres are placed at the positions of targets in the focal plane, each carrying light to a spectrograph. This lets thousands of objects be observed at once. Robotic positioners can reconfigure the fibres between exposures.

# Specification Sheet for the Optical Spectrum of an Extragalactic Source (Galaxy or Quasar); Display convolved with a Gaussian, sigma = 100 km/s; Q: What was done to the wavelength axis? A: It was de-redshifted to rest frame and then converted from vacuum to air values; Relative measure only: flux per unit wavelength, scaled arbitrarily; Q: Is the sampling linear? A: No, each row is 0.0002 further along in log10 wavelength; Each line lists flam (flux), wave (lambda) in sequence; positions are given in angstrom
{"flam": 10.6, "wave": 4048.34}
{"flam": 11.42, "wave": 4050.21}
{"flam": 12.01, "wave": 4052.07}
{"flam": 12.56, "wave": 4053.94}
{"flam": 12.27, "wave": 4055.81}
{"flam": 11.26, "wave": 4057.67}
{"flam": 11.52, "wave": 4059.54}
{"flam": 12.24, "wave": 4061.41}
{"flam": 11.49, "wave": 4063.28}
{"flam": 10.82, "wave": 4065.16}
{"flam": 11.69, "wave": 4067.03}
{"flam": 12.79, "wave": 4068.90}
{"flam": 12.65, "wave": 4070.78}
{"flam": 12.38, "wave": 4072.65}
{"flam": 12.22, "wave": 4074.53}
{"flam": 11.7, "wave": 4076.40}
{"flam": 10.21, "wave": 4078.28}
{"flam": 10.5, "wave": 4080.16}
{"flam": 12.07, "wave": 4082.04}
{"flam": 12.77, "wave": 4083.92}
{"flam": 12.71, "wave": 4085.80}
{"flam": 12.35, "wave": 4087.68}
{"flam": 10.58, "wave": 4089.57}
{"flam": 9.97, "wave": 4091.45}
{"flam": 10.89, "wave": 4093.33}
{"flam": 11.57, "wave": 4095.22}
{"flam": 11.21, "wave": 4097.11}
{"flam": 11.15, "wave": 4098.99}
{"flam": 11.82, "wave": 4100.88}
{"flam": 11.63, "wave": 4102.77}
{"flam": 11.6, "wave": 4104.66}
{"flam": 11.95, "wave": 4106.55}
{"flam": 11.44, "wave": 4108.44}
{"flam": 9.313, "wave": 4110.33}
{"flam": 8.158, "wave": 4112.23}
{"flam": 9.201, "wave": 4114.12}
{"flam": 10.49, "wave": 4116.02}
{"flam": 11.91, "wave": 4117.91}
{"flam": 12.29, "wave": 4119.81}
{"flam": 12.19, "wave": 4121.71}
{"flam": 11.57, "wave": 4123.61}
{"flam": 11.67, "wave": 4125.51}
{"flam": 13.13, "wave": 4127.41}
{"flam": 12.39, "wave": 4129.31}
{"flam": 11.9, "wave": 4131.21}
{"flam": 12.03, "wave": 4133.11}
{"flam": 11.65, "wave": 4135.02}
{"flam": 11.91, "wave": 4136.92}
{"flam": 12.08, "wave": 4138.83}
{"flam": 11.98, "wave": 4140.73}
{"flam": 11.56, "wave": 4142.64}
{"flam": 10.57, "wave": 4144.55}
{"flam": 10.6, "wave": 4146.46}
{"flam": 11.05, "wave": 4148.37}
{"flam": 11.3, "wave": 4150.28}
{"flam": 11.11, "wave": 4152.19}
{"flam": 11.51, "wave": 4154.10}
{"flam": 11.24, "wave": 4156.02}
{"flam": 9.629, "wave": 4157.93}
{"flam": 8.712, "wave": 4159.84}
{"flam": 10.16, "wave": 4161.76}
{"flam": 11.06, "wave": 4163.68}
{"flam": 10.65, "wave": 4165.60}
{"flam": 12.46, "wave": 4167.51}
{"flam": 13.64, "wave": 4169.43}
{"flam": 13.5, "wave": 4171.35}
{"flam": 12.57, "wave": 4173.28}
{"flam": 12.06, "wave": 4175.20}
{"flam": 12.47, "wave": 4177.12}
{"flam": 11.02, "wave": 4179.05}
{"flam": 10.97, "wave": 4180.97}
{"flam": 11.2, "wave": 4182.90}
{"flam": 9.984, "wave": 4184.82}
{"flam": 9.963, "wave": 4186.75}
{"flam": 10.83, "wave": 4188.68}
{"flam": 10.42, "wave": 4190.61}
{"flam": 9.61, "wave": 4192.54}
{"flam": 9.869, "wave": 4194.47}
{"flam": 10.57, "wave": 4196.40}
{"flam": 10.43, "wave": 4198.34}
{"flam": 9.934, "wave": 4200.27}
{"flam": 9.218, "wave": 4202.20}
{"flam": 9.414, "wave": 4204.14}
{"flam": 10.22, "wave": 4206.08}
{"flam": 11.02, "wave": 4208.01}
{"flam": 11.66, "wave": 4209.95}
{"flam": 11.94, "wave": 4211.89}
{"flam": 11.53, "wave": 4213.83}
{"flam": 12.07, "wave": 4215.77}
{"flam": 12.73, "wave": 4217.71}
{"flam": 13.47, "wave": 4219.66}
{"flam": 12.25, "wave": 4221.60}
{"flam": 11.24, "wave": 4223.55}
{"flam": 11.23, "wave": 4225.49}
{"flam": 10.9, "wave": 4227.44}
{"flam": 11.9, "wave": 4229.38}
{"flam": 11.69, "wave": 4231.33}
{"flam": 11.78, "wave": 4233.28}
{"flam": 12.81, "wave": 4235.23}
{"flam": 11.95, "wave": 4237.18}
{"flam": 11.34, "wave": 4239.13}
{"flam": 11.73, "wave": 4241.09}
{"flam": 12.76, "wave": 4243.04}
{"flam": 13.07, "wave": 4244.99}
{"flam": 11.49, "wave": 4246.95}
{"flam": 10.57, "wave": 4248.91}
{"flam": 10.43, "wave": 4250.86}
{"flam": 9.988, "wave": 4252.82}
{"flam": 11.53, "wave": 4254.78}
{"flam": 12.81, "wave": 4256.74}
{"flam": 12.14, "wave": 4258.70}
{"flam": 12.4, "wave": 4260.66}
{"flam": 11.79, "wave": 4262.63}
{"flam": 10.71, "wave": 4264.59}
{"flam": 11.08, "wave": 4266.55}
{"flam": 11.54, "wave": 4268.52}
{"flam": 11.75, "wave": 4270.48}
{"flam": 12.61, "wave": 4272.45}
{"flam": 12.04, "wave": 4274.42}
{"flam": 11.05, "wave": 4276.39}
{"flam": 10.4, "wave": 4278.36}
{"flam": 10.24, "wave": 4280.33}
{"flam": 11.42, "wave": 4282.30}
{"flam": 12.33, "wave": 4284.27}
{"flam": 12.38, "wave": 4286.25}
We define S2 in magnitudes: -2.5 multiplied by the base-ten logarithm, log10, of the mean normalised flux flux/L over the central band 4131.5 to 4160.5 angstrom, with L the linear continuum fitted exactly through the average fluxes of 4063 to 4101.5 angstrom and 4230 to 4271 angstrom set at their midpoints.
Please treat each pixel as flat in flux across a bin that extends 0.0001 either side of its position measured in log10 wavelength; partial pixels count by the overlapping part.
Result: 0.04 mag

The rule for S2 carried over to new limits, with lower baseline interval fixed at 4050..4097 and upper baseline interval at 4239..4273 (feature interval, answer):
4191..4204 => 0.18 mag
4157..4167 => 0.15 mag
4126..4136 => -0.05 mag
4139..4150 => 0.04 mag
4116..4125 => -0.01 mag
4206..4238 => -0.02 mag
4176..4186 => 0.05 mag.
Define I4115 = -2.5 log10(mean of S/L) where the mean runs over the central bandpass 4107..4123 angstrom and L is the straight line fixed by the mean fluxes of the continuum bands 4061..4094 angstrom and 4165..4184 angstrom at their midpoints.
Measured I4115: 0.11 mag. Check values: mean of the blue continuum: 11.7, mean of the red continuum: 12.1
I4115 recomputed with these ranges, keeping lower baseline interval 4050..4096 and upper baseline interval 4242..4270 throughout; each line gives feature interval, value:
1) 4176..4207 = 0.12 mag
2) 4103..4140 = 0.02 mag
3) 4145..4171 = 0.06 mag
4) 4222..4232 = 0.02 mag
